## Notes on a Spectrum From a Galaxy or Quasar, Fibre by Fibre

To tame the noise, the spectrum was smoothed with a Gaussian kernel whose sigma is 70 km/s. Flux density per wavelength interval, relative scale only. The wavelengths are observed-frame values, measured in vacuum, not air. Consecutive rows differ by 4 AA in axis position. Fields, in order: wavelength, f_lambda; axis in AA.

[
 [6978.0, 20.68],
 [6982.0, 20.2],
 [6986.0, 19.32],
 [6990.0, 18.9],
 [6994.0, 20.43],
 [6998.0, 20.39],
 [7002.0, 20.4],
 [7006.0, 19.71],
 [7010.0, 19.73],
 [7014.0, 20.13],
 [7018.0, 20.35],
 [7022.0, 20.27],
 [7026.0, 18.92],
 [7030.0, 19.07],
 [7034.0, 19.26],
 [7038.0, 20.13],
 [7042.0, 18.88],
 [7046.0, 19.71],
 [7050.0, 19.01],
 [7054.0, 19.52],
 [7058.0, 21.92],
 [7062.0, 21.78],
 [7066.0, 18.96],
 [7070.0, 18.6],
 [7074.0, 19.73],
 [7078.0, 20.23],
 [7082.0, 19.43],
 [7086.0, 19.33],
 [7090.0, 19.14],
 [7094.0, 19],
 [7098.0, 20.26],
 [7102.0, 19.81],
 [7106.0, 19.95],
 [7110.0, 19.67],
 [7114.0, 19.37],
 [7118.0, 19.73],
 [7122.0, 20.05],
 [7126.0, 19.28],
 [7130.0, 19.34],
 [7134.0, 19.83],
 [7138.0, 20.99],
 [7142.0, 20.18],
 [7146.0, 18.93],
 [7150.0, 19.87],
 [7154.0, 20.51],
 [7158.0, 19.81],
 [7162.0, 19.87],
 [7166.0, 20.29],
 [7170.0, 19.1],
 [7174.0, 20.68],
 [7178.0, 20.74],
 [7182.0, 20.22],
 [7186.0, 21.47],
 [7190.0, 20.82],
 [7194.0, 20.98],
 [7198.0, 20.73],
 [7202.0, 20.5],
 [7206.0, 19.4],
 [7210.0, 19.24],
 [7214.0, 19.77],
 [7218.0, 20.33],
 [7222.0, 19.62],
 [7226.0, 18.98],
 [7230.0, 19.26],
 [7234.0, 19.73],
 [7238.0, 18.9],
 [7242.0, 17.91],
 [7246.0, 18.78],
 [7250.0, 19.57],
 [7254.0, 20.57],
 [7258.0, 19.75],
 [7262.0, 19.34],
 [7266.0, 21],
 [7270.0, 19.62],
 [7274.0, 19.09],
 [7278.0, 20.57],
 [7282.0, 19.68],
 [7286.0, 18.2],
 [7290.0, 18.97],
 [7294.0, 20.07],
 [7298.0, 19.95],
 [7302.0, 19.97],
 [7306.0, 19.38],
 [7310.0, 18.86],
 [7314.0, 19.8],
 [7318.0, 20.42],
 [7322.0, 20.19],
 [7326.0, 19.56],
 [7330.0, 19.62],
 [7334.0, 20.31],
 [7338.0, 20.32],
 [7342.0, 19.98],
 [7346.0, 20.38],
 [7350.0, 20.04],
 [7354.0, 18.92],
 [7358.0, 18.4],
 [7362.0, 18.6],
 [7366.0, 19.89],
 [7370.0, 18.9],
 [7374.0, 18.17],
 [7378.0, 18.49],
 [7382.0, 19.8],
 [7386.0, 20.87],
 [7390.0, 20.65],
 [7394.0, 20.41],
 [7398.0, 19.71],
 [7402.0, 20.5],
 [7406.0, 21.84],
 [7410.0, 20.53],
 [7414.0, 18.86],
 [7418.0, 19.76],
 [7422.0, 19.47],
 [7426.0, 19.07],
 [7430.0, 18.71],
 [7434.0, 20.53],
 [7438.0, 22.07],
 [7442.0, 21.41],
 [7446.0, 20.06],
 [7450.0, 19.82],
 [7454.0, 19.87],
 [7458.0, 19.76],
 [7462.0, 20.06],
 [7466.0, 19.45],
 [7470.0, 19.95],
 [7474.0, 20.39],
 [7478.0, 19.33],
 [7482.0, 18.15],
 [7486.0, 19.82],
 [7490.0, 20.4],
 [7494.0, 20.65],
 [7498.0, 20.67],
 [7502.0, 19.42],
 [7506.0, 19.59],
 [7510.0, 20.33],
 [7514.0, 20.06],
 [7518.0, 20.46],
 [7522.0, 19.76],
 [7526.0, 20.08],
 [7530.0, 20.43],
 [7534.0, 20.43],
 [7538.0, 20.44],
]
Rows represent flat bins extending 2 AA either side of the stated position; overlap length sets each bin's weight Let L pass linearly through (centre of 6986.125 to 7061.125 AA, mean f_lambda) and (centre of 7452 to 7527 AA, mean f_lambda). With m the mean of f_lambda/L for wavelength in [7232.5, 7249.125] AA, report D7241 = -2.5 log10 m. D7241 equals 0.06 mag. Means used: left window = 19.8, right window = 19.9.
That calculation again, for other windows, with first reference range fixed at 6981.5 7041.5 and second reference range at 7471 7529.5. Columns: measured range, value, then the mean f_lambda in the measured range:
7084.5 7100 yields 0.021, 19.4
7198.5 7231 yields 0.008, 19.7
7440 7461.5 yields -0.013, 20.2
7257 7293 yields 0.016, 19.6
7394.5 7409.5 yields -0.039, 20.6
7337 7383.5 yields 0.033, 19.3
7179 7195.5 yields -0.054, 20.9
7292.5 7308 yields 0.002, 19.8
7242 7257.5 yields 0.024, 19.4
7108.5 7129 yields 0.012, 19.6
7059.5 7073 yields -0.003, 19.9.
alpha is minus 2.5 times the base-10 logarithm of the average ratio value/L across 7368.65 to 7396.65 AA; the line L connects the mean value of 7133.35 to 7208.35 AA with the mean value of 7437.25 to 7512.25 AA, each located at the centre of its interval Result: 0.03 mag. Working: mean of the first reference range 20.3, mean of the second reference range 20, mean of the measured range 19.6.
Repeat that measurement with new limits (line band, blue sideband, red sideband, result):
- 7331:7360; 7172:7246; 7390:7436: 0.01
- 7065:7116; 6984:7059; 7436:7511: 0.02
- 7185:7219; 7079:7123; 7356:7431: -0.04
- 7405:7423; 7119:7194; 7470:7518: 0.00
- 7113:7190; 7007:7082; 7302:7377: -0.02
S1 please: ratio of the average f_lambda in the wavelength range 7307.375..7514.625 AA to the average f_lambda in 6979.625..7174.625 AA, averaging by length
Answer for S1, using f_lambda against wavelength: 1.00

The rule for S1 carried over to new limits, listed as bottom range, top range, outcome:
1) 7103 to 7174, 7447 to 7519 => 1.00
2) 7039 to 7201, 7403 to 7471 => 1.01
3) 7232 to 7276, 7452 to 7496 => 1.02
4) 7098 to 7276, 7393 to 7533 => 1.01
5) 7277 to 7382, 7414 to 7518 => 1.02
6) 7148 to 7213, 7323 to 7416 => 0.98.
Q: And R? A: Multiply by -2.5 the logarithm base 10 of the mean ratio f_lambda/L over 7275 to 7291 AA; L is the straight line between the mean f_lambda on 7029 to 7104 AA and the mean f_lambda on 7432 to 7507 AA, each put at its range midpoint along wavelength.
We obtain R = 0.029 mag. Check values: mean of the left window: 19.7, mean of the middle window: 19.4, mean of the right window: 20.1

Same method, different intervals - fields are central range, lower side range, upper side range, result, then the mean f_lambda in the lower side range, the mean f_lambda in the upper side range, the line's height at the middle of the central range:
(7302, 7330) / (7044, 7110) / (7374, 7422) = 0.01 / 19.8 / 20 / 20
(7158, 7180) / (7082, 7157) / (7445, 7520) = -0.02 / 19.7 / 19.9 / 19.8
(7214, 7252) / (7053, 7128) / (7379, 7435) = 0.03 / 19.8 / 20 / 19.9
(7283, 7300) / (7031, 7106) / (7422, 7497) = 0.03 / 19.7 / 20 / 19.9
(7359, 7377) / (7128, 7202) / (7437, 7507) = 0.07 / 20.2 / 20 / 20.1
